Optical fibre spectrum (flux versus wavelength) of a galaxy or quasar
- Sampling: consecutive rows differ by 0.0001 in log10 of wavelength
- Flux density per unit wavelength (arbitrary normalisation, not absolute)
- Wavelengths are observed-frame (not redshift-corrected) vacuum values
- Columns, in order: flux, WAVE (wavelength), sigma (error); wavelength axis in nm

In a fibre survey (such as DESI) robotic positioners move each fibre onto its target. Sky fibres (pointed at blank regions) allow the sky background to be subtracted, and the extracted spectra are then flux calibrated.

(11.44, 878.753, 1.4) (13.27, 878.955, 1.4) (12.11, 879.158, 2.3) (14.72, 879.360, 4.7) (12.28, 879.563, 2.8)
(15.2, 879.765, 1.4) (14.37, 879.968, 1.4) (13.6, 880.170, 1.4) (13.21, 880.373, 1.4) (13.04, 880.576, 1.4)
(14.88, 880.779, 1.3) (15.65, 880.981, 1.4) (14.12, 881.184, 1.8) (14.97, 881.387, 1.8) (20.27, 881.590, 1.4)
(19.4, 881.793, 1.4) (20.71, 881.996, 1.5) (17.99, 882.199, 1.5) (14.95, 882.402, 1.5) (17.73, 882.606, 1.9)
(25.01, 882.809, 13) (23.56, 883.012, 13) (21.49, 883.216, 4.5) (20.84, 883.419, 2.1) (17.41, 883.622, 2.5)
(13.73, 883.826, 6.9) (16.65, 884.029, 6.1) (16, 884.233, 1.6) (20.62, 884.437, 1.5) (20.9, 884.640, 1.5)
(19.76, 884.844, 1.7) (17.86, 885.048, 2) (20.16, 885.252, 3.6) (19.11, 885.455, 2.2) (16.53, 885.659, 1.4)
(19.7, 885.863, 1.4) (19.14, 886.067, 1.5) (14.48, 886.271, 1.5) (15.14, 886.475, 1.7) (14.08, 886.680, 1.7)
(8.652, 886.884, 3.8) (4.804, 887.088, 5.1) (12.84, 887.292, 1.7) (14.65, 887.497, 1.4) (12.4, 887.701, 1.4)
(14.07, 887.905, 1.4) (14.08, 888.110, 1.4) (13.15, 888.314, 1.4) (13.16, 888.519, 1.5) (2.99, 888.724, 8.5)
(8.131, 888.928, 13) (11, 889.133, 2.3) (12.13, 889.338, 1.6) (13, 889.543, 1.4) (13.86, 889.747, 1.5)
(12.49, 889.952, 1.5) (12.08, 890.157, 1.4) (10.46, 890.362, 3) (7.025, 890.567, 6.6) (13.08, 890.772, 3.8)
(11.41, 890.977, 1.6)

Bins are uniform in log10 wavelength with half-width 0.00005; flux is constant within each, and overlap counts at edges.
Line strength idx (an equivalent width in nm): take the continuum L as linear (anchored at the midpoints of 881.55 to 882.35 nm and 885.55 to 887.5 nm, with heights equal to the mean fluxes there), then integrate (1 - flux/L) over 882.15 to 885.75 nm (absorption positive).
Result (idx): -0.43 nm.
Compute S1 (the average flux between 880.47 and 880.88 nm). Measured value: 14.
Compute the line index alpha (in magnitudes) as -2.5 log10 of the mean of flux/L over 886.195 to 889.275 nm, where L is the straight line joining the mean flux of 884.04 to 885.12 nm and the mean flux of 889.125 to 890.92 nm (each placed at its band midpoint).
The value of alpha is 0.264 mag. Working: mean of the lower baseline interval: 18.8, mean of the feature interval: 11.6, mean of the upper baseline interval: 11.7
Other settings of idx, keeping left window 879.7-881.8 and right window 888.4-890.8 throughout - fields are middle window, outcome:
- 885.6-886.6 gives -0.36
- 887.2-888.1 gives -0.14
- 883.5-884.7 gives -0.36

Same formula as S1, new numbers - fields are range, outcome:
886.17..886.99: 13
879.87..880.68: 13.6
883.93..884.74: 18.5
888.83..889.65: 11.1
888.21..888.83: 9.78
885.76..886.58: 17.1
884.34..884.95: 20.4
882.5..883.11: 22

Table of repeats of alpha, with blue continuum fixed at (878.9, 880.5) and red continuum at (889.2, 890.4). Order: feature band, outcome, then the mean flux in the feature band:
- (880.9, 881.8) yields -0.24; 16.6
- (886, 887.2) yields 0.02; 12.5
